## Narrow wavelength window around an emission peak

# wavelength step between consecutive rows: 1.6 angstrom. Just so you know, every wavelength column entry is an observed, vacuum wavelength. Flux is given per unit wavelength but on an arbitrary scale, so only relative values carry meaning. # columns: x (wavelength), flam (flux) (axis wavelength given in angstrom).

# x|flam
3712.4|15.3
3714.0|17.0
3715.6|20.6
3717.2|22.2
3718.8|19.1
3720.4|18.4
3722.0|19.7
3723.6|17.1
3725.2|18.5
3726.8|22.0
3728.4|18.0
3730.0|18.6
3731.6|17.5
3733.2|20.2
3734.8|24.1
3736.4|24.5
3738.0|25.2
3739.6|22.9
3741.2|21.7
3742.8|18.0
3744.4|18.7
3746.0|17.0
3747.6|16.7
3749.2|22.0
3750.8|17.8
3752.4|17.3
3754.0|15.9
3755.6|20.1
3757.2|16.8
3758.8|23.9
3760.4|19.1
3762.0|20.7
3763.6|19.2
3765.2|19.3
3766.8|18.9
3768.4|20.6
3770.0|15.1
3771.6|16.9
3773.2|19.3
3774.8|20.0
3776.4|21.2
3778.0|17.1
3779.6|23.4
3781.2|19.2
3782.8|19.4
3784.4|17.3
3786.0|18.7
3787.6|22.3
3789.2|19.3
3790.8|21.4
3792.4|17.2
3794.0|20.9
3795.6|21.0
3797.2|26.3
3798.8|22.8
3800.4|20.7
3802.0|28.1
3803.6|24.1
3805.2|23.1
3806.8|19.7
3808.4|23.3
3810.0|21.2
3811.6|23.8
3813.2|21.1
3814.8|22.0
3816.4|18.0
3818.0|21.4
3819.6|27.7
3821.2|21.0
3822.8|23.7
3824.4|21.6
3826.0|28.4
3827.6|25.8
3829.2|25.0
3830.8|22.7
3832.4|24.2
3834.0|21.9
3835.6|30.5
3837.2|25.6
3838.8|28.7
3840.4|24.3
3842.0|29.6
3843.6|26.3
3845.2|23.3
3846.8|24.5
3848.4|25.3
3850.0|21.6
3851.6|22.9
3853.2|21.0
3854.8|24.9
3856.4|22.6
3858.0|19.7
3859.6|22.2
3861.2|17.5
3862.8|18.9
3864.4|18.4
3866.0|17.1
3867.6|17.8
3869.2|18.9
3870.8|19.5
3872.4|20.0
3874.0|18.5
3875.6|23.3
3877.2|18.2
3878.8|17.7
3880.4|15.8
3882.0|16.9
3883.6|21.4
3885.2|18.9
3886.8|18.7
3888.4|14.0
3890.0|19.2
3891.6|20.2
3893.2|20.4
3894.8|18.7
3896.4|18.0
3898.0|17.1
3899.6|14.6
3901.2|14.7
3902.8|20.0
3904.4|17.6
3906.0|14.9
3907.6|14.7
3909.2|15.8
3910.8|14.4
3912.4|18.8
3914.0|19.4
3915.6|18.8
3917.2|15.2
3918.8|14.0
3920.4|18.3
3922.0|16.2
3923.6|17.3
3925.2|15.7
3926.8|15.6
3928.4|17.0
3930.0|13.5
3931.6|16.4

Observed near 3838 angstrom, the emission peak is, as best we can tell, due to C III] 1909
